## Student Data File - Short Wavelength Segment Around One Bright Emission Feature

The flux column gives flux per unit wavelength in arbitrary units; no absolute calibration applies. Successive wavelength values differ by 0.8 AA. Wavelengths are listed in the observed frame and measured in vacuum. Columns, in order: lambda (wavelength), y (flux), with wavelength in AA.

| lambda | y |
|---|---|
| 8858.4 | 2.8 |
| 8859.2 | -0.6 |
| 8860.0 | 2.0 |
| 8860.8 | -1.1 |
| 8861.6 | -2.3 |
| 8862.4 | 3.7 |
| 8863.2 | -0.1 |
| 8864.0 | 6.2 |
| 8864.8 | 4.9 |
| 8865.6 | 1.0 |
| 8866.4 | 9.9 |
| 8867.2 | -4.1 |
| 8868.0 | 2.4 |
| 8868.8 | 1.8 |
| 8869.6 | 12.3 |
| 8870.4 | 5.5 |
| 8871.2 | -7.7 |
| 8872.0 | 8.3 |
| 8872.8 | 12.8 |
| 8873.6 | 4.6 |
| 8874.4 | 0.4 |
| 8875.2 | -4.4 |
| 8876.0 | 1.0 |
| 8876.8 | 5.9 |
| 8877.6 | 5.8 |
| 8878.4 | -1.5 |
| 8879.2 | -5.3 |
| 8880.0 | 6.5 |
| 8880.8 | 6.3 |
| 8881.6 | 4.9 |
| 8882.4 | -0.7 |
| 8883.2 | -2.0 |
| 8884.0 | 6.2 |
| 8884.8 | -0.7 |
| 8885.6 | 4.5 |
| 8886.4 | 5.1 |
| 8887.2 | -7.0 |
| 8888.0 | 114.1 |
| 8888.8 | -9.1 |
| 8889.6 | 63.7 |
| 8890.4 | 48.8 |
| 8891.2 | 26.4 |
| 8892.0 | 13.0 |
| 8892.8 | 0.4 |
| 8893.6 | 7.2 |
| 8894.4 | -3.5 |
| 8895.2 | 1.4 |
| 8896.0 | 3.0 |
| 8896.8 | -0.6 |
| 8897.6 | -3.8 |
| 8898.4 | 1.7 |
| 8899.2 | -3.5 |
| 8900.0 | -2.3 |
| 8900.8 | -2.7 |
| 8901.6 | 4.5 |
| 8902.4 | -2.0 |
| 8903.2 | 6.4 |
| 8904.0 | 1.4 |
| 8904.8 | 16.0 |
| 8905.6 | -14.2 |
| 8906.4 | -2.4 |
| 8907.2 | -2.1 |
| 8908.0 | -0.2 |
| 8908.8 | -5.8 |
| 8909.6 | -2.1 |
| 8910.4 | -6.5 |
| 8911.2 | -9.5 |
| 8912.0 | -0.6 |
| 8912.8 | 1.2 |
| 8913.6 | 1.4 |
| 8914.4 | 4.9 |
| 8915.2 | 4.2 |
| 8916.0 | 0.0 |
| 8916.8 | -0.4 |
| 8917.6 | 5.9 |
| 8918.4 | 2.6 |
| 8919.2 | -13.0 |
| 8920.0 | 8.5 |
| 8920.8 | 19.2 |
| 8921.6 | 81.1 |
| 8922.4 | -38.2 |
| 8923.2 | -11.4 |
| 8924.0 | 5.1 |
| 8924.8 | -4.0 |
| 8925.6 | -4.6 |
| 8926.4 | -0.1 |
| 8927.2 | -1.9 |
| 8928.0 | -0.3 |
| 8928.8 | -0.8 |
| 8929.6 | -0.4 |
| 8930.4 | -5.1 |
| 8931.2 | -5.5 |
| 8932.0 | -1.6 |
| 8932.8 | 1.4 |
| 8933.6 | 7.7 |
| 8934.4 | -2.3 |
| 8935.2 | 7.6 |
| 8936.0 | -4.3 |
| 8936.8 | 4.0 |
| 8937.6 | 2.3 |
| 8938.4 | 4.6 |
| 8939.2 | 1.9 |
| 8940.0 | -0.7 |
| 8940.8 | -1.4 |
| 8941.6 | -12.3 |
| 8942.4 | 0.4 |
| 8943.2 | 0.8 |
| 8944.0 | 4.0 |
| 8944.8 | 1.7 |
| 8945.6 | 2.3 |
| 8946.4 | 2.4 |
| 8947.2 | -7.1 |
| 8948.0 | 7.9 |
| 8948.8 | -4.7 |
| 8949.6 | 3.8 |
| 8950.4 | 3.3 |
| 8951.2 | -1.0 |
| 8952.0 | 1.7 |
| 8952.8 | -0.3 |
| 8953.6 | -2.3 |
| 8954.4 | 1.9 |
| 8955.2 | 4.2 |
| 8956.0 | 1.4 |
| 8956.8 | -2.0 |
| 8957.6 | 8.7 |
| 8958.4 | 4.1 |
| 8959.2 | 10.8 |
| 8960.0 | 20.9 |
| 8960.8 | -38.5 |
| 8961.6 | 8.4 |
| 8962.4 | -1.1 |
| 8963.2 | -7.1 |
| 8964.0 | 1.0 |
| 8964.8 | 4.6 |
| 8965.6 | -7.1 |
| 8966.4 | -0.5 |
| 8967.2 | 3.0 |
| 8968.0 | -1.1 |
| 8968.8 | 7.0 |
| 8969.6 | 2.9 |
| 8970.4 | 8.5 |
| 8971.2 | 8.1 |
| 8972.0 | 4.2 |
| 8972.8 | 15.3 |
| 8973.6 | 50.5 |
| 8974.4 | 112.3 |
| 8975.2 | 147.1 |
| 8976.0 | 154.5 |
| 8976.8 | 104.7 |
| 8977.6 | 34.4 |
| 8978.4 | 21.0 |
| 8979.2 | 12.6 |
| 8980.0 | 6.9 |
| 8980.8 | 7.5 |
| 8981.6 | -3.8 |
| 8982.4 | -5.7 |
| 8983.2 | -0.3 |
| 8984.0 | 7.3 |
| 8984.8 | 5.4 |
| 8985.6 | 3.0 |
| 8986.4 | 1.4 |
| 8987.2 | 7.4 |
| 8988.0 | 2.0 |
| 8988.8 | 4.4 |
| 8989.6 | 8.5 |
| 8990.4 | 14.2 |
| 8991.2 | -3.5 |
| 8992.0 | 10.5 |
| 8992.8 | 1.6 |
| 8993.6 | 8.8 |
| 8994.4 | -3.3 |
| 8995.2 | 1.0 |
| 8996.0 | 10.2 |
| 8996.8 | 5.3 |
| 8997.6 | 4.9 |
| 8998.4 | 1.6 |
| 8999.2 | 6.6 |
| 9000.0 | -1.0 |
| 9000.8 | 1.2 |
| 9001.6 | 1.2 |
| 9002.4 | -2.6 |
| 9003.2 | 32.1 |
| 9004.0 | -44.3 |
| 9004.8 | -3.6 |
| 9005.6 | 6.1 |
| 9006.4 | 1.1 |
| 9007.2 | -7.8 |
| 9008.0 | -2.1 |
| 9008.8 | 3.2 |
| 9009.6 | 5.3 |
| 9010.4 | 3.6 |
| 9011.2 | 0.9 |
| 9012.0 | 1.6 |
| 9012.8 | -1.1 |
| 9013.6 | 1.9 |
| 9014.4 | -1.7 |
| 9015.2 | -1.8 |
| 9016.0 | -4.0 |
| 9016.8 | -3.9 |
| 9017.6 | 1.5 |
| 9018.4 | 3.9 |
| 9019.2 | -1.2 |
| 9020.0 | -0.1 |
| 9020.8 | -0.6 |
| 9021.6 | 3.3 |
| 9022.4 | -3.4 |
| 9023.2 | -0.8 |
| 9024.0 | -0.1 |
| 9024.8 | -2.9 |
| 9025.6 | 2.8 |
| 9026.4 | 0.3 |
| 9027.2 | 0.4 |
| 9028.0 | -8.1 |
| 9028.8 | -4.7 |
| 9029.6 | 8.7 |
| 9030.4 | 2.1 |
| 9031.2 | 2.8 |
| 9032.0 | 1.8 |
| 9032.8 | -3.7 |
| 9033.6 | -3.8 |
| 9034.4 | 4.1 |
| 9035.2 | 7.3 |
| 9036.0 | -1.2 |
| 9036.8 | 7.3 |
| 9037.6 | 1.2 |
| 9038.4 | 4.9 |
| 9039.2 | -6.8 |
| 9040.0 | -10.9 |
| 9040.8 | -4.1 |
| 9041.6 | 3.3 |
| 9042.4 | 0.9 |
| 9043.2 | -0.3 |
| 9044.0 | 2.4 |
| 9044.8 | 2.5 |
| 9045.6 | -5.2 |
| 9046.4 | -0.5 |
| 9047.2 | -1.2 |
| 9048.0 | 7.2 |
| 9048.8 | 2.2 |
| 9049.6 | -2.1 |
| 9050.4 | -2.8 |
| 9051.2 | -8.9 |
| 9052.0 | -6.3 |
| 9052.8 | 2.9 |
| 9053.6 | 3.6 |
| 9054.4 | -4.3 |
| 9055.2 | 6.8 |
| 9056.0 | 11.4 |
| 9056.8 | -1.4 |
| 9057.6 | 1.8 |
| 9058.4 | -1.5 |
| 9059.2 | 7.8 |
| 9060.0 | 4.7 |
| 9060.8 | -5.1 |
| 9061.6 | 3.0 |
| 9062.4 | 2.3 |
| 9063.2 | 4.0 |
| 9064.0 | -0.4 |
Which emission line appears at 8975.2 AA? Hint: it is [O III] 5007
